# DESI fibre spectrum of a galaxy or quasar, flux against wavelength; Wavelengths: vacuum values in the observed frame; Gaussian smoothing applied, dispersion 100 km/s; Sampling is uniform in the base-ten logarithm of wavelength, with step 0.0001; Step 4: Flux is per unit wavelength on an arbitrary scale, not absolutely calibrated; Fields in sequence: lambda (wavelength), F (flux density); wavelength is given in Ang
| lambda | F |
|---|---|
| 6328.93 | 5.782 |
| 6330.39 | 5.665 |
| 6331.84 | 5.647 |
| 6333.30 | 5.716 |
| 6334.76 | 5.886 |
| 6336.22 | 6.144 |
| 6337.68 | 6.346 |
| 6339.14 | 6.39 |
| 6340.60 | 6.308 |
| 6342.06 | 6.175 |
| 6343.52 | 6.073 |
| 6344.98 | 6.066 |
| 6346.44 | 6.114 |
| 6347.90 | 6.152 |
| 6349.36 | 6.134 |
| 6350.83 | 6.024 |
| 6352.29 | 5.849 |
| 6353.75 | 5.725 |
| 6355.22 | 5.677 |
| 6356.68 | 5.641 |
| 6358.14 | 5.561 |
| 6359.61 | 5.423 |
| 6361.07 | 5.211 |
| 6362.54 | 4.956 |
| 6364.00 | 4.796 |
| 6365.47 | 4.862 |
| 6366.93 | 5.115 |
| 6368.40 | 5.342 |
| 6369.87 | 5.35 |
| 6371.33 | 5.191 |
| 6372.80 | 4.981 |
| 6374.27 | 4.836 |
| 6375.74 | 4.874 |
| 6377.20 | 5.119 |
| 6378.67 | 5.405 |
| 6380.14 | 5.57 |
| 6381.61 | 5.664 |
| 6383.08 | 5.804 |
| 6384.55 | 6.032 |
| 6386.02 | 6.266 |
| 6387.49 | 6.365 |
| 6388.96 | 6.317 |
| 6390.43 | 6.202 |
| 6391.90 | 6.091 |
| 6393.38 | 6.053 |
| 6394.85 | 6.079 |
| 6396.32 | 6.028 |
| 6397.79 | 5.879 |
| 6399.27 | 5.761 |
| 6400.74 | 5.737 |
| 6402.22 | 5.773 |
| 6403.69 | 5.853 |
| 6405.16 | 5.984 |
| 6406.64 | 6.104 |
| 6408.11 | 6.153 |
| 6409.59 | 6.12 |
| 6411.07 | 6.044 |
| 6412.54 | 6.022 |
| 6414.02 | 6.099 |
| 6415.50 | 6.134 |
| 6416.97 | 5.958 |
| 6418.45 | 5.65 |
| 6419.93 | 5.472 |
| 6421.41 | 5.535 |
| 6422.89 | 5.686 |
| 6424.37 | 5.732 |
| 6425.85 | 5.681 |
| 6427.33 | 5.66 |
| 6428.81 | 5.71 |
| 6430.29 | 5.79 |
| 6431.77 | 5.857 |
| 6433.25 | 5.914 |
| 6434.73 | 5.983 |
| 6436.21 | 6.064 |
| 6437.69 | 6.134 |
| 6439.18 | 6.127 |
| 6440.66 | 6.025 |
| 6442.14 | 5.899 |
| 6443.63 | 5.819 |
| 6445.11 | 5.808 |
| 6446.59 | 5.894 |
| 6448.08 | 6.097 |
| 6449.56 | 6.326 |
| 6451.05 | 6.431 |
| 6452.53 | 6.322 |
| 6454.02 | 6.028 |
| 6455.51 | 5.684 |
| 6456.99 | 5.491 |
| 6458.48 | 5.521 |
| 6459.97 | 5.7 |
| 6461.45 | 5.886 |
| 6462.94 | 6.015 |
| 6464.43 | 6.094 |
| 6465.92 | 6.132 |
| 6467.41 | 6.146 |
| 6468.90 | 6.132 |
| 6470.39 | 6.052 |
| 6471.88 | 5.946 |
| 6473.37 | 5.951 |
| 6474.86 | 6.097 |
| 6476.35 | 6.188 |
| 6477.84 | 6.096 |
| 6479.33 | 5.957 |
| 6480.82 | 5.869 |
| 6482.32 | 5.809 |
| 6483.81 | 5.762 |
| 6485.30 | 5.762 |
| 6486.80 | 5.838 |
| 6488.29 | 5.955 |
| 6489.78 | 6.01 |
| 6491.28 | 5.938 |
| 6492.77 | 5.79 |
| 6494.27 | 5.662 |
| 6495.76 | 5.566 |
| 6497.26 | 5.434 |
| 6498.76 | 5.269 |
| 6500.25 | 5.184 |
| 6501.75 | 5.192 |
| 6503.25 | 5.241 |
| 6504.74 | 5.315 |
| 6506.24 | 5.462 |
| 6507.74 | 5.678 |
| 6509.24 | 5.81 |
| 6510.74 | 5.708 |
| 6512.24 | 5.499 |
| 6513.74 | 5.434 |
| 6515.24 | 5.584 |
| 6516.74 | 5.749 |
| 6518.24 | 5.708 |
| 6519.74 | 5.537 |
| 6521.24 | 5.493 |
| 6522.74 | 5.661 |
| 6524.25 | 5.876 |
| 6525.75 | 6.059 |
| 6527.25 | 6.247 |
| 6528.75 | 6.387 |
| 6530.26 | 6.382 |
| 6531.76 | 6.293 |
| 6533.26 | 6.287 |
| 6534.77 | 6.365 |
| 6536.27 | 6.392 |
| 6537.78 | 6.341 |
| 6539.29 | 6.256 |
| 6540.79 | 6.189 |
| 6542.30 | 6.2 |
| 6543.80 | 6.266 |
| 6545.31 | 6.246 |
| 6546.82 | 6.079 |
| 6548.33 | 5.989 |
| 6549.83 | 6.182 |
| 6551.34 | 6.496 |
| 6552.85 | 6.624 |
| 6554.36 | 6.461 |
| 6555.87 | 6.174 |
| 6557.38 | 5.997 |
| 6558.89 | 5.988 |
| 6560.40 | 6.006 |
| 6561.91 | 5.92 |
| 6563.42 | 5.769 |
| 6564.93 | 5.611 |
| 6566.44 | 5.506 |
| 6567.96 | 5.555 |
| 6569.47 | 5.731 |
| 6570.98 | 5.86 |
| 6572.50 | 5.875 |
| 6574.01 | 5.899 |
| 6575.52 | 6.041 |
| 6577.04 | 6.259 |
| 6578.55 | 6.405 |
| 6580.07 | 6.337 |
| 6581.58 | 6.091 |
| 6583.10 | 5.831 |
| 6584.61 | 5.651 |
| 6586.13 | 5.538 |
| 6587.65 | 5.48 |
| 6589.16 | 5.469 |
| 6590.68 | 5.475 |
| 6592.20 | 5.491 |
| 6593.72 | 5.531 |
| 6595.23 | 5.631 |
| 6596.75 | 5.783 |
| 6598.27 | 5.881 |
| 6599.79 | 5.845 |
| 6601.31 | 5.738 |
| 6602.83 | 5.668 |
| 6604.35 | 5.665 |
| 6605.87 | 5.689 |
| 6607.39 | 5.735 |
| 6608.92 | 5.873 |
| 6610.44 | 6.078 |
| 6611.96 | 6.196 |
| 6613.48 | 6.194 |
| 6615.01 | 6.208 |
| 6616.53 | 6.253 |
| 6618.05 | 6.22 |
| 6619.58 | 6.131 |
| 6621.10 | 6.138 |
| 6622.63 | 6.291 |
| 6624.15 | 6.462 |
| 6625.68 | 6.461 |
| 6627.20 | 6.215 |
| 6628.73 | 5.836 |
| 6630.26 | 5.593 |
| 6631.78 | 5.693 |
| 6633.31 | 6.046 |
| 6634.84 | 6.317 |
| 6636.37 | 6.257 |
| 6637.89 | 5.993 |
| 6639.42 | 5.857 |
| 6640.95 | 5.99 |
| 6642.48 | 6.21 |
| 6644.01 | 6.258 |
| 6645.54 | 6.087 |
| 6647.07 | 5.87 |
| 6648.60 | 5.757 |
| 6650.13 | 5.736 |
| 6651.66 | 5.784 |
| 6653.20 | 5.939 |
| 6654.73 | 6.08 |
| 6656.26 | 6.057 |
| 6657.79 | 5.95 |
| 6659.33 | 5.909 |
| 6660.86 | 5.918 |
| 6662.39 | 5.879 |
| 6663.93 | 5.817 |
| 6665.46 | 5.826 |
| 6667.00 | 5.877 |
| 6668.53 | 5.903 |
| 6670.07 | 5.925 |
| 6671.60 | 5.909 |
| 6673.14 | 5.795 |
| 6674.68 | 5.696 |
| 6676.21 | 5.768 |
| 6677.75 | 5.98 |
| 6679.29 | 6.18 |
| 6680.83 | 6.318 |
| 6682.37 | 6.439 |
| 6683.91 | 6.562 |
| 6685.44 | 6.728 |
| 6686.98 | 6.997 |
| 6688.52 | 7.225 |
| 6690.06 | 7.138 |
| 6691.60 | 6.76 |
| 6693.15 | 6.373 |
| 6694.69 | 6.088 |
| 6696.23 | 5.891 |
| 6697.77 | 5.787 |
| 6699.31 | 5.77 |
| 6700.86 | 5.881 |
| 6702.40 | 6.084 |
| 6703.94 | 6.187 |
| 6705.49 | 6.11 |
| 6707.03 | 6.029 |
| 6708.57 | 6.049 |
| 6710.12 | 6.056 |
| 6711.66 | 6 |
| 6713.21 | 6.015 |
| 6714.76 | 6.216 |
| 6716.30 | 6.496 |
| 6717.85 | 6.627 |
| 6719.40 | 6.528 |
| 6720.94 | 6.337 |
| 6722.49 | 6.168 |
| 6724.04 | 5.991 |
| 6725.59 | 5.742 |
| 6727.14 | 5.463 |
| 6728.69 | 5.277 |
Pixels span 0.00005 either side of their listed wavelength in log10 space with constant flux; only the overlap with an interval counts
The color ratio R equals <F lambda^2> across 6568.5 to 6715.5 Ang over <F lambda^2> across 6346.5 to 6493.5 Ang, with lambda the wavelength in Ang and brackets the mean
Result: 1.1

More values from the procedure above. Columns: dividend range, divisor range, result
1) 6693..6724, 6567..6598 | 1.10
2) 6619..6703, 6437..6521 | 1.11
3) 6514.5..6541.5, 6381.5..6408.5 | 1.05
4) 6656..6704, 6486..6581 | 1.09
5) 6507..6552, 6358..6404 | 1.13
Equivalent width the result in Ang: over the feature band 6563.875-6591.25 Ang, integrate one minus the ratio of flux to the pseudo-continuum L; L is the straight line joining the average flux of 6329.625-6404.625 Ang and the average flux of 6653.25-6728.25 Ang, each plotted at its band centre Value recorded 0.8 Ang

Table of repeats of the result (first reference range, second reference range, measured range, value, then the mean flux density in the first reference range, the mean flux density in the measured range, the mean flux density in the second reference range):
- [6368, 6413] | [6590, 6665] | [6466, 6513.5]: 0.8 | 5.78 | 5.75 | 5.95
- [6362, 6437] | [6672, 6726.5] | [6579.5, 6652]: 1.9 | 5.72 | 5.93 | 6.22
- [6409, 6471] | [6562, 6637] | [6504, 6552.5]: -0.5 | 5.92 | 5.98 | 5.91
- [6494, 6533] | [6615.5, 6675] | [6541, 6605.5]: -1.0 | 5.68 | 5.91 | 6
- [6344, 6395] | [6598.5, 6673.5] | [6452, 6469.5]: -0.5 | 5.62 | 5.92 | 5.98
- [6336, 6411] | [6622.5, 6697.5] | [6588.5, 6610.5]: 1.3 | 5.76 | 5.69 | 6.11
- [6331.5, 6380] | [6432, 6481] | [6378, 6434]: -1.0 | 5.61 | 5.9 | 6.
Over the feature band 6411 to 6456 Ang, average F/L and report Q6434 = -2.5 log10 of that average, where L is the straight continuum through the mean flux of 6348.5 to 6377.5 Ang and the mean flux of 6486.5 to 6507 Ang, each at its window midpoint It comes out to -0.09 mag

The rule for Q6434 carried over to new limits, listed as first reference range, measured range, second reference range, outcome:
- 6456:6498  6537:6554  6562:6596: -0.08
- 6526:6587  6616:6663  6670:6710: 0.02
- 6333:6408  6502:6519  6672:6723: 0.08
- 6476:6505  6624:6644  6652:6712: -0.01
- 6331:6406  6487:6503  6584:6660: 0.04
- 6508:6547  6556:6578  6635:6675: 0.02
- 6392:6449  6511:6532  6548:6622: 0.01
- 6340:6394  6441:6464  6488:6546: -0.03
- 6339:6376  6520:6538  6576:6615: -0.07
